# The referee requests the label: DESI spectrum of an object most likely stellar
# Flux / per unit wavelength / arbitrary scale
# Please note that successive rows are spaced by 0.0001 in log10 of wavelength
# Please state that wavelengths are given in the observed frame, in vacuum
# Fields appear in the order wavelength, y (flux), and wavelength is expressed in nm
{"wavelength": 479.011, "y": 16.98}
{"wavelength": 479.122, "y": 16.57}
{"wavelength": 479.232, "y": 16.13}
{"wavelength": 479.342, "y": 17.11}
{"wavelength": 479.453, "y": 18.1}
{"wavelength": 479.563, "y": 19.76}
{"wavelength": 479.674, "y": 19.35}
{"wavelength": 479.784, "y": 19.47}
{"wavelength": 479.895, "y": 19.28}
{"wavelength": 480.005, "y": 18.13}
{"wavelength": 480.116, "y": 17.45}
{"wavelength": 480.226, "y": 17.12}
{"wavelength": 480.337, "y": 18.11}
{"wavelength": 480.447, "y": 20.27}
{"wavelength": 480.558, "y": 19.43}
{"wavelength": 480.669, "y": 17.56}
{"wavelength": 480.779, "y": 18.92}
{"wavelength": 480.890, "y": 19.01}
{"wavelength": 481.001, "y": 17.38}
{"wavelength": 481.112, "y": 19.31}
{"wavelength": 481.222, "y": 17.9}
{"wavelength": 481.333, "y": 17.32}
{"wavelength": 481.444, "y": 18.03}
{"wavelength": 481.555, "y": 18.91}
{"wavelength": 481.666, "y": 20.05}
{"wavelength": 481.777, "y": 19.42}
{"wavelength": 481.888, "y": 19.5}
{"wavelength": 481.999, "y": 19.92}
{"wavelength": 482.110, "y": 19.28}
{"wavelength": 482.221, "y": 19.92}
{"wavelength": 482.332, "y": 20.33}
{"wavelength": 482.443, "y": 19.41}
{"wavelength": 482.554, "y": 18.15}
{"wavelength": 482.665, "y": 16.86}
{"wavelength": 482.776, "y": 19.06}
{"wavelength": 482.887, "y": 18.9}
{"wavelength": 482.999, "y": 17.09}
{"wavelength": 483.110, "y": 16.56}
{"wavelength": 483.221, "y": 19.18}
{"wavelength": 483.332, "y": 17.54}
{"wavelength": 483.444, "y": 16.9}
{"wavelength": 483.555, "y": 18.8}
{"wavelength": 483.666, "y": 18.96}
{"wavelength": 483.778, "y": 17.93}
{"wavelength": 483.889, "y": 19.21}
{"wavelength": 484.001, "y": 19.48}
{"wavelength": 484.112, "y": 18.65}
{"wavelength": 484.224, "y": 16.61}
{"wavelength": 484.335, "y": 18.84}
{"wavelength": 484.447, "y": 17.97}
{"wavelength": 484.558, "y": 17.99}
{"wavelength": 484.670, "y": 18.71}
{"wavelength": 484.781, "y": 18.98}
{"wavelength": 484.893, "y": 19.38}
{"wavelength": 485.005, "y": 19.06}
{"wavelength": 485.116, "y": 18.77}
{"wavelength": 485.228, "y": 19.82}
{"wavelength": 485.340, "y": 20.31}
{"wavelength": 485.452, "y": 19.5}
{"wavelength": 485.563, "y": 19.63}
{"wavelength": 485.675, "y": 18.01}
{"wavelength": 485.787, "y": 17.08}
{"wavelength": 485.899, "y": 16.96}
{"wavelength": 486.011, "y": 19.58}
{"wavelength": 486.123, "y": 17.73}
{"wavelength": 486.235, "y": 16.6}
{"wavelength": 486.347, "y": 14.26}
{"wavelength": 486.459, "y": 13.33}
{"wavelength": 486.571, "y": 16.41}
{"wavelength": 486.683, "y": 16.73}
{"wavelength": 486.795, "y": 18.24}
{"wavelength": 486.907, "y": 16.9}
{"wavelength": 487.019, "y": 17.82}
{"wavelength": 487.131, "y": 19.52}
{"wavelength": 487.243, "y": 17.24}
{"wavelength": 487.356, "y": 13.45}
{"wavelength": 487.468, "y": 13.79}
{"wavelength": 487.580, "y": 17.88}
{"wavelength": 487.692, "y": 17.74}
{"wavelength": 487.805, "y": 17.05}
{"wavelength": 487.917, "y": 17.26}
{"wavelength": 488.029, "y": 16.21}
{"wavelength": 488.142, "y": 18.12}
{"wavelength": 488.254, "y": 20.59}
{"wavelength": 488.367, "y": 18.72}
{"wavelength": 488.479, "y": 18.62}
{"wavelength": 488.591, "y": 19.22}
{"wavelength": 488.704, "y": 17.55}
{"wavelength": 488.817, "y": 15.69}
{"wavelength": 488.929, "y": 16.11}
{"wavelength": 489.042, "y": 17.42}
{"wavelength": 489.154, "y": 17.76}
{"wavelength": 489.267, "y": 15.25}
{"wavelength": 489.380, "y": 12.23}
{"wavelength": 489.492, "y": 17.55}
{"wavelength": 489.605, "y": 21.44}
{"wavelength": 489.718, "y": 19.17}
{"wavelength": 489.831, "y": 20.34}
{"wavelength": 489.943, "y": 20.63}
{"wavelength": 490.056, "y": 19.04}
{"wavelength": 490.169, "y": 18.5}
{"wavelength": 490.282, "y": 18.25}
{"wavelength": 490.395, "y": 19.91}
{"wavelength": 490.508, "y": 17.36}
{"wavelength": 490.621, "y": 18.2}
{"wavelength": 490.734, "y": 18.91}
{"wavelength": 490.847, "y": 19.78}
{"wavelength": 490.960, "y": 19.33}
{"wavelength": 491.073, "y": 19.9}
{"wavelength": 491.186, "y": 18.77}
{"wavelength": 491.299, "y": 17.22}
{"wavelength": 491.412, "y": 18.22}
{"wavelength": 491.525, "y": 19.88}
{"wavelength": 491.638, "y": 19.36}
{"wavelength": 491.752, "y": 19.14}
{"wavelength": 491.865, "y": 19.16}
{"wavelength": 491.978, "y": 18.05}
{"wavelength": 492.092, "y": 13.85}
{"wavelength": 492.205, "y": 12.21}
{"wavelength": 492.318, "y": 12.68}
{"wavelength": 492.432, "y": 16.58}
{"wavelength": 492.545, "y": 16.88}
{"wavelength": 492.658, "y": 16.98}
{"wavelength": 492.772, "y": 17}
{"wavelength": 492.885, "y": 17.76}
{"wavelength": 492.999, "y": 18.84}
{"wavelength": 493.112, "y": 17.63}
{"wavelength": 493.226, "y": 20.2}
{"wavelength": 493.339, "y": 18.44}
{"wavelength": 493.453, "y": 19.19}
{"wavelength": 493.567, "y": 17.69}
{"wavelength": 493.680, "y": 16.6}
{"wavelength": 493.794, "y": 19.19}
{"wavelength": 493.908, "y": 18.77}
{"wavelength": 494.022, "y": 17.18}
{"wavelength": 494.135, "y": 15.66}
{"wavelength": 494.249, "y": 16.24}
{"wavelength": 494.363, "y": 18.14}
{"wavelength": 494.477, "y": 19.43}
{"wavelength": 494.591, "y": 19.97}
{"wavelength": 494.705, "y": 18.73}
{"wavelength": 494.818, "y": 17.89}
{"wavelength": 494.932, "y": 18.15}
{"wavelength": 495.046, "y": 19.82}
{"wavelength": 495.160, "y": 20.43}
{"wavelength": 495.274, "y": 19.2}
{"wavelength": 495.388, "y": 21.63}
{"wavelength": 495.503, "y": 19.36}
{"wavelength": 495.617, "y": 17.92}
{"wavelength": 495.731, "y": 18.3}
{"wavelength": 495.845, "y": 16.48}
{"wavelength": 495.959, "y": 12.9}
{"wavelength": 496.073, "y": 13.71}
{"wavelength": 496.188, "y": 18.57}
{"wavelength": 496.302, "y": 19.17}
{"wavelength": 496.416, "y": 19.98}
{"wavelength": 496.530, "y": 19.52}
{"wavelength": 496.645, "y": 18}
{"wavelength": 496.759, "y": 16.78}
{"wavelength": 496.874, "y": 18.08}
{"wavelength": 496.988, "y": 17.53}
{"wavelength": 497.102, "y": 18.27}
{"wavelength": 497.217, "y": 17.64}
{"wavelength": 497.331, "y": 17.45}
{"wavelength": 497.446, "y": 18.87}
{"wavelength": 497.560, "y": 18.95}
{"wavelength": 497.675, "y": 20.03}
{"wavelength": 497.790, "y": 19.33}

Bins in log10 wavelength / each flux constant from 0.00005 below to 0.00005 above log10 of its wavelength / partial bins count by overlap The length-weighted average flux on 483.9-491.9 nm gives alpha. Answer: 18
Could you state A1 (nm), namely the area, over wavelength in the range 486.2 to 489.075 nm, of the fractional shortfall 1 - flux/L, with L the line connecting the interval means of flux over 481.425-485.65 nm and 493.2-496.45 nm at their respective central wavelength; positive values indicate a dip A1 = 0.240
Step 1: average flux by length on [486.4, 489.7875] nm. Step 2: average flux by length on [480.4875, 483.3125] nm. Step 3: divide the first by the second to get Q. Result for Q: 0.92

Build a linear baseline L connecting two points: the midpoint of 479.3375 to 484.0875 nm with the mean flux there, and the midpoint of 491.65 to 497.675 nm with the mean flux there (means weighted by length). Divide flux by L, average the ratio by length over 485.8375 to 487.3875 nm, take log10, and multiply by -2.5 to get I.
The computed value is 0.09 mag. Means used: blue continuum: 18.6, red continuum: 17.9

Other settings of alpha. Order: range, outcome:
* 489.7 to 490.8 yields 19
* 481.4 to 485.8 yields 18.7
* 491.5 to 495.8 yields 18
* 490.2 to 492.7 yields 17.8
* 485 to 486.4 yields 18.2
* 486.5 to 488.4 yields 17.2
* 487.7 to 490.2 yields 17.9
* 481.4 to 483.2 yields 18.8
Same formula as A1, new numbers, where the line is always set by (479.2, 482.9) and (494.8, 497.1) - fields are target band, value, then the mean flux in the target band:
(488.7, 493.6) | 0.13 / 17.9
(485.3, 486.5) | 0.06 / 17.6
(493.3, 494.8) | 0.01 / 18.1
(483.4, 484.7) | 0.02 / 18.3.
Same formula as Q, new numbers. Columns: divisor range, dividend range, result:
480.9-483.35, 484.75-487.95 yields 0.94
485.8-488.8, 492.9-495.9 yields 1.08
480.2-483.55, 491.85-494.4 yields 0.92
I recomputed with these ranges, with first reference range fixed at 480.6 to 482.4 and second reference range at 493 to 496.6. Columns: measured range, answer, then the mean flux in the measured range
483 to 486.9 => 0.043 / 18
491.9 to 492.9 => 0.166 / 15.8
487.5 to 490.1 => 0.042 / 17.9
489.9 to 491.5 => -0.023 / 18.9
